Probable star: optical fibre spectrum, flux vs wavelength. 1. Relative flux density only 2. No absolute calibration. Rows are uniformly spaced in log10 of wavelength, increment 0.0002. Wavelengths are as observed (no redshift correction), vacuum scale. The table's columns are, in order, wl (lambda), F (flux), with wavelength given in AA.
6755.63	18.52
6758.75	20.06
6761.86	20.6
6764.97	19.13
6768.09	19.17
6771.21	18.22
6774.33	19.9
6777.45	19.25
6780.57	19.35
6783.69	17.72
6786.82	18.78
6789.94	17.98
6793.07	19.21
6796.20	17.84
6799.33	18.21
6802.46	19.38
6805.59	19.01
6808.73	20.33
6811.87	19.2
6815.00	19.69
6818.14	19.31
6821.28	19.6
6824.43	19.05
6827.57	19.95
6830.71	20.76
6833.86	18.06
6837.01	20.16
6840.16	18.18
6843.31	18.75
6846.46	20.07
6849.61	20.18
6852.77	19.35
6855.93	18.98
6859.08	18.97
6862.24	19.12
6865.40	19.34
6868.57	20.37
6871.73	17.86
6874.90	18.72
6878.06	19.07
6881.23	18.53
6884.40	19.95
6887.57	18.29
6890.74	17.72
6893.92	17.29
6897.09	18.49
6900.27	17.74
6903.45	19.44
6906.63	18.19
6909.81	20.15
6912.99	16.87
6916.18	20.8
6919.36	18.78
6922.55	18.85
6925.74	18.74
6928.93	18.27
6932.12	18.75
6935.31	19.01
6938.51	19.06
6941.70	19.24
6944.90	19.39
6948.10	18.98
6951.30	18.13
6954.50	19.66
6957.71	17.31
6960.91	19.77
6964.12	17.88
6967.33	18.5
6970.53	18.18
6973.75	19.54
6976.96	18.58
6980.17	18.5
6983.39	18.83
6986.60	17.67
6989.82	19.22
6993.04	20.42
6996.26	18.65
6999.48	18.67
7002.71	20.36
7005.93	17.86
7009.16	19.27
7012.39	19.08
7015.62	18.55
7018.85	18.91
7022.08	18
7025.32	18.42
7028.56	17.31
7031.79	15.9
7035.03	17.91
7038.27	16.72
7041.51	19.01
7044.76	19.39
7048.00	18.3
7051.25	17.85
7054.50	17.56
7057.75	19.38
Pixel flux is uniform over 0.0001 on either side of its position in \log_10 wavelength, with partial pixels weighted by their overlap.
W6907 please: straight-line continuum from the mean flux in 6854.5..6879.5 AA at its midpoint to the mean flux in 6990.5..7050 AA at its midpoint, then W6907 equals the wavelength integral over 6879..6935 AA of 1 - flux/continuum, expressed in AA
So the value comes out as 0.8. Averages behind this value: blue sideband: 19.1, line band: 18.7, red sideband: 18.5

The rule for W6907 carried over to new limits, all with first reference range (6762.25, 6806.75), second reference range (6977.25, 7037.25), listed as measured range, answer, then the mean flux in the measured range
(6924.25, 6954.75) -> -0.5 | 18.9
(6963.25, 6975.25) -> 0.0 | 18.6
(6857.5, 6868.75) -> -0.4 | 19.3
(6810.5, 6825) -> -0.5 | 19.4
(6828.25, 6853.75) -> -0.9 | 19.5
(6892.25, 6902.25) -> 0.4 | 17.9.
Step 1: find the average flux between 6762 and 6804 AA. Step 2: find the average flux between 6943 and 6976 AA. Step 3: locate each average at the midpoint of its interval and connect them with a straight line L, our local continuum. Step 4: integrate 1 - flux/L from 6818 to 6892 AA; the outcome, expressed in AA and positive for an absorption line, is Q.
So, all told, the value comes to -1.5 AA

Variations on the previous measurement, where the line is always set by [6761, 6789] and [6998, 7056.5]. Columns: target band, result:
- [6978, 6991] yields -0.08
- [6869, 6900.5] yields 0.44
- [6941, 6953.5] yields -0.28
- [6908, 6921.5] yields -0.36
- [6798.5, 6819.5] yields -0.43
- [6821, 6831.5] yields -0.50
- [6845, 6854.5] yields -0.51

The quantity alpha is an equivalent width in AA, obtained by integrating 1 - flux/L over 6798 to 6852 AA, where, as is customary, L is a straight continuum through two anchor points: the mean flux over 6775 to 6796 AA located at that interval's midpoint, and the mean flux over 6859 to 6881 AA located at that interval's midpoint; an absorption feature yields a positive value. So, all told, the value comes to -1.6 AA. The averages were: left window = 18.7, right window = 19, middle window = 19.4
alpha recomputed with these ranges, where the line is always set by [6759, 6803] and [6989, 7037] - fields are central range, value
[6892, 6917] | 0.2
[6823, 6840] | -0.6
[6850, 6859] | -0.2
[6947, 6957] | -0.1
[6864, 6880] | -0.2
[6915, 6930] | -0.3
